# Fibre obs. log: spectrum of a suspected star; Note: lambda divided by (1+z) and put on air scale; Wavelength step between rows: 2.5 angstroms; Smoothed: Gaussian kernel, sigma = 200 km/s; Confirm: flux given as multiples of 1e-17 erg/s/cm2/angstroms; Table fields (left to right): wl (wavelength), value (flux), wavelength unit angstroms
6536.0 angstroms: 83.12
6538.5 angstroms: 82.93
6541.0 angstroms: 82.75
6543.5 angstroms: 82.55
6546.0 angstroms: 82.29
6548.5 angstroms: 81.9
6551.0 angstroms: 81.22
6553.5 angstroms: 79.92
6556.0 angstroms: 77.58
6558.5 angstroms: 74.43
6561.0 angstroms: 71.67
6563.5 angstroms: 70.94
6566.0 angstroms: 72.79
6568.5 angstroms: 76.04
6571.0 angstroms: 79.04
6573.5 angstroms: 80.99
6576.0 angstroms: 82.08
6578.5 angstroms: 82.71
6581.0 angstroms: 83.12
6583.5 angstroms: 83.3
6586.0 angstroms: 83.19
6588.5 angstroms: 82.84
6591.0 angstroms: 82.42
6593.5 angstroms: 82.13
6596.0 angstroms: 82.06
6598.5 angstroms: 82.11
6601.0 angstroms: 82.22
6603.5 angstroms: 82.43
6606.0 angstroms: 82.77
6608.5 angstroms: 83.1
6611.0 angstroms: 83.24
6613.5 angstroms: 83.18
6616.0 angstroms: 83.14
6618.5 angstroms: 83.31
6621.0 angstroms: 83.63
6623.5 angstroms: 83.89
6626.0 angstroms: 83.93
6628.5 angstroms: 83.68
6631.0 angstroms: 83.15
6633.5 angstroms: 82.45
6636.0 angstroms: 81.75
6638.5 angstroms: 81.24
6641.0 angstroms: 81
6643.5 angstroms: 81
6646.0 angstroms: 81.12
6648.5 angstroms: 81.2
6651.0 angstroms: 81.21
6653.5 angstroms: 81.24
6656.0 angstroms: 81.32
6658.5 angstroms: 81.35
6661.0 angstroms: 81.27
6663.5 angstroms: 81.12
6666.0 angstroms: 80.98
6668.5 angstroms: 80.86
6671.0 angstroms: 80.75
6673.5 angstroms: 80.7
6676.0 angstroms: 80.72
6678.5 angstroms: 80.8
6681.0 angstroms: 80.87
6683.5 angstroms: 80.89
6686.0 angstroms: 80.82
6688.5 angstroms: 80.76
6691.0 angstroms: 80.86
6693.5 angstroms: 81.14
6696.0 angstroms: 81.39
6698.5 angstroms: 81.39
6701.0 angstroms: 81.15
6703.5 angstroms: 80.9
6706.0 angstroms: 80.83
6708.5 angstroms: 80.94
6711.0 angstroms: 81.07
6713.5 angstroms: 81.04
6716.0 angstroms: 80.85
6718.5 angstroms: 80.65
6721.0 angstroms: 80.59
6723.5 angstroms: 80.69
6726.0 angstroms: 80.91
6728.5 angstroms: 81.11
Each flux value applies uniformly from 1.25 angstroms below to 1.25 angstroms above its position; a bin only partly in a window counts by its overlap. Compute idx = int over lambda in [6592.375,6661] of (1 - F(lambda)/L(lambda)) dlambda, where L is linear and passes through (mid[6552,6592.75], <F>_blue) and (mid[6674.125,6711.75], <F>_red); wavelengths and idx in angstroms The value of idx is -2.1 angstroms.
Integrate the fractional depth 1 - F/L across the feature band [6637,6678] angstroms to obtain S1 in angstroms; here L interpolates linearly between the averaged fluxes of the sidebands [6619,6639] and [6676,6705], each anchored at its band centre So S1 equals 0.5 angstroms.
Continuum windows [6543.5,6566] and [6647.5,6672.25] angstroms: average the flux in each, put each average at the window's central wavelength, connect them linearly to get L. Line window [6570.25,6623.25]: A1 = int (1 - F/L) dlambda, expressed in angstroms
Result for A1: -2.4 angstroms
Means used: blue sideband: 77.5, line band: 82.6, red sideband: 81.1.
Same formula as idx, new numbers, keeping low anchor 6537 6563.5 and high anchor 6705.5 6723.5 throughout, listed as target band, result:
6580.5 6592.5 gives -0.5 angstroms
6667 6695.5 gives -0.1 angstroms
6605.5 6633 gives -1.2 angstroms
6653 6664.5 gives -0.1 angstroms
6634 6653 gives -0.3 angstroms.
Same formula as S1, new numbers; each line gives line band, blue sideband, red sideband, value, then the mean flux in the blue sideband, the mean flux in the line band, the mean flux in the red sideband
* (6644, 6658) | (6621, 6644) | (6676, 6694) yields 0.13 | 82.6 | 81.2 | 80.9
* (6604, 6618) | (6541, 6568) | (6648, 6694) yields -0.66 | 77.7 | 83.1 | 81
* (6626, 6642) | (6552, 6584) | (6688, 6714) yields -0.58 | 77.9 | 82.4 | 81.1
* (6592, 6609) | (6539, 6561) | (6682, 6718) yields -0.44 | 79.9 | 82.4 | 81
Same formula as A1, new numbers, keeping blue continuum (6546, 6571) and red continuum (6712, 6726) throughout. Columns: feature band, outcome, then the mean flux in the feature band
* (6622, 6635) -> -0.8 angstroms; 83.4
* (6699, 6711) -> -0.1 angstroms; 81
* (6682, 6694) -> -0.1 angstroms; 80.9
